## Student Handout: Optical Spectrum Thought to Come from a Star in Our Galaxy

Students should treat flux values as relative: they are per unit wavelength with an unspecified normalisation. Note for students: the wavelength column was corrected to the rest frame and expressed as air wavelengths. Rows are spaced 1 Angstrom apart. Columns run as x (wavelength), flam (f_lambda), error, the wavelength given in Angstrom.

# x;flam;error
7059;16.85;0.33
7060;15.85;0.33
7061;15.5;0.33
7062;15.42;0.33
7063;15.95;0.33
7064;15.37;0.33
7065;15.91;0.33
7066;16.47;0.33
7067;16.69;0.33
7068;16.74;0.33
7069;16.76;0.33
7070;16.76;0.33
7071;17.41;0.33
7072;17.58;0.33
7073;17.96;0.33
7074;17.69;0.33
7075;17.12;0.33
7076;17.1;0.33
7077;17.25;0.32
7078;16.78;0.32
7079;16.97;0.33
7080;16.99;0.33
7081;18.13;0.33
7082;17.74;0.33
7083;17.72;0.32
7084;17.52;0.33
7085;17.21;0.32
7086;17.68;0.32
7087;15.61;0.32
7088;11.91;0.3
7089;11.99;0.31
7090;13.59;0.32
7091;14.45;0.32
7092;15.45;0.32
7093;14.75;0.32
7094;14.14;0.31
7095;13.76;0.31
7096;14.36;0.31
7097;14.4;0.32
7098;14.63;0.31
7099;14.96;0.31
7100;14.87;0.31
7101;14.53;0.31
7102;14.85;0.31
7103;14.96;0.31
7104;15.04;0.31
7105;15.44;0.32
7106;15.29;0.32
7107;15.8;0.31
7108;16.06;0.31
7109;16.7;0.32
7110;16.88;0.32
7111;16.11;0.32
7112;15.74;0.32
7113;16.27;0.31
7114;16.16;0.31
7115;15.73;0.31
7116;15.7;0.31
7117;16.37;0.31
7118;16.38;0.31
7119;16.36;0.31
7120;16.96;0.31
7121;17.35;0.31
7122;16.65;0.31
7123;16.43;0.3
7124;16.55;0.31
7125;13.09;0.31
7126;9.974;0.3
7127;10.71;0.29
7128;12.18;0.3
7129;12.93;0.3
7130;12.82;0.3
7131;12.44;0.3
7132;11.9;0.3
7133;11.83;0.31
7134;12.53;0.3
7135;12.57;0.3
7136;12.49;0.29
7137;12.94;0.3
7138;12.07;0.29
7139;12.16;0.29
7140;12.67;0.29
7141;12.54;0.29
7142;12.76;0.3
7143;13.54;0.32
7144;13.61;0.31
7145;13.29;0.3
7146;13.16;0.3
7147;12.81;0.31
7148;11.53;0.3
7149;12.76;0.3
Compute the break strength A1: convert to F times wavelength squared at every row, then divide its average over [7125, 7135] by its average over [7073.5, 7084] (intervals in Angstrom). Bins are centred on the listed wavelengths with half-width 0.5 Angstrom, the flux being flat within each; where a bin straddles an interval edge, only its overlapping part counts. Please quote 0.70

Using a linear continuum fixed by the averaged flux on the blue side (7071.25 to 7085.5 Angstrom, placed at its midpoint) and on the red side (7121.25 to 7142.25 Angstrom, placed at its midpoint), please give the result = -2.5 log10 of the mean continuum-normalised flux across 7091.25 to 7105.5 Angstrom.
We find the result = 0.07 mag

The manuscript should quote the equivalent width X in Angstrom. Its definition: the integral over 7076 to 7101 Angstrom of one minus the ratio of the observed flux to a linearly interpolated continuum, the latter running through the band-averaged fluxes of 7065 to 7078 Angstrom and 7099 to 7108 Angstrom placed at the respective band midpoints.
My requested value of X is 0.8 Angstrom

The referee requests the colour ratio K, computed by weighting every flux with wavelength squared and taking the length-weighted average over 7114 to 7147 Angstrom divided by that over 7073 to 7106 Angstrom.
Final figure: 0.9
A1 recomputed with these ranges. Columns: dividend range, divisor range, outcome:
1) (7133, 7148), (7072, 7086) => 0.74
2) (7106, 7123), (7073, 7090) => 0.99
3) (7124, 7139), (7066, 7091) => 0.75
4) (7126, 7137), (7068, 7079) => 0.72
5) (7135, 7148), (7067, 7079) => 0.76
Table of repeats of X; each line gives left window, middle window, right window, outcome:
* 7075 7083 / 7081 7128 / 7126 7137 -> -2.0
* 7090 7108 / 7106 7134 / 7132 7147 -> -2.3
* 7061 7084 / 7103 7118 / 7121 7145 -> -1.5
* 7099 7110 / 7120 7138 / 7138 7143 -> 0.2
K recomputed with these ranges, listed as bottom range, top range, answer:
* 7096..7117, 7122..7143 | 0.83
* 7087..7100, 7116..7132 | 1.03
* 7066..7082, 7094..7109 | 0.88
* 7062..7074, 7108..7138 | 0.88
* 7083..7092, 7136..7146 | 0.86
